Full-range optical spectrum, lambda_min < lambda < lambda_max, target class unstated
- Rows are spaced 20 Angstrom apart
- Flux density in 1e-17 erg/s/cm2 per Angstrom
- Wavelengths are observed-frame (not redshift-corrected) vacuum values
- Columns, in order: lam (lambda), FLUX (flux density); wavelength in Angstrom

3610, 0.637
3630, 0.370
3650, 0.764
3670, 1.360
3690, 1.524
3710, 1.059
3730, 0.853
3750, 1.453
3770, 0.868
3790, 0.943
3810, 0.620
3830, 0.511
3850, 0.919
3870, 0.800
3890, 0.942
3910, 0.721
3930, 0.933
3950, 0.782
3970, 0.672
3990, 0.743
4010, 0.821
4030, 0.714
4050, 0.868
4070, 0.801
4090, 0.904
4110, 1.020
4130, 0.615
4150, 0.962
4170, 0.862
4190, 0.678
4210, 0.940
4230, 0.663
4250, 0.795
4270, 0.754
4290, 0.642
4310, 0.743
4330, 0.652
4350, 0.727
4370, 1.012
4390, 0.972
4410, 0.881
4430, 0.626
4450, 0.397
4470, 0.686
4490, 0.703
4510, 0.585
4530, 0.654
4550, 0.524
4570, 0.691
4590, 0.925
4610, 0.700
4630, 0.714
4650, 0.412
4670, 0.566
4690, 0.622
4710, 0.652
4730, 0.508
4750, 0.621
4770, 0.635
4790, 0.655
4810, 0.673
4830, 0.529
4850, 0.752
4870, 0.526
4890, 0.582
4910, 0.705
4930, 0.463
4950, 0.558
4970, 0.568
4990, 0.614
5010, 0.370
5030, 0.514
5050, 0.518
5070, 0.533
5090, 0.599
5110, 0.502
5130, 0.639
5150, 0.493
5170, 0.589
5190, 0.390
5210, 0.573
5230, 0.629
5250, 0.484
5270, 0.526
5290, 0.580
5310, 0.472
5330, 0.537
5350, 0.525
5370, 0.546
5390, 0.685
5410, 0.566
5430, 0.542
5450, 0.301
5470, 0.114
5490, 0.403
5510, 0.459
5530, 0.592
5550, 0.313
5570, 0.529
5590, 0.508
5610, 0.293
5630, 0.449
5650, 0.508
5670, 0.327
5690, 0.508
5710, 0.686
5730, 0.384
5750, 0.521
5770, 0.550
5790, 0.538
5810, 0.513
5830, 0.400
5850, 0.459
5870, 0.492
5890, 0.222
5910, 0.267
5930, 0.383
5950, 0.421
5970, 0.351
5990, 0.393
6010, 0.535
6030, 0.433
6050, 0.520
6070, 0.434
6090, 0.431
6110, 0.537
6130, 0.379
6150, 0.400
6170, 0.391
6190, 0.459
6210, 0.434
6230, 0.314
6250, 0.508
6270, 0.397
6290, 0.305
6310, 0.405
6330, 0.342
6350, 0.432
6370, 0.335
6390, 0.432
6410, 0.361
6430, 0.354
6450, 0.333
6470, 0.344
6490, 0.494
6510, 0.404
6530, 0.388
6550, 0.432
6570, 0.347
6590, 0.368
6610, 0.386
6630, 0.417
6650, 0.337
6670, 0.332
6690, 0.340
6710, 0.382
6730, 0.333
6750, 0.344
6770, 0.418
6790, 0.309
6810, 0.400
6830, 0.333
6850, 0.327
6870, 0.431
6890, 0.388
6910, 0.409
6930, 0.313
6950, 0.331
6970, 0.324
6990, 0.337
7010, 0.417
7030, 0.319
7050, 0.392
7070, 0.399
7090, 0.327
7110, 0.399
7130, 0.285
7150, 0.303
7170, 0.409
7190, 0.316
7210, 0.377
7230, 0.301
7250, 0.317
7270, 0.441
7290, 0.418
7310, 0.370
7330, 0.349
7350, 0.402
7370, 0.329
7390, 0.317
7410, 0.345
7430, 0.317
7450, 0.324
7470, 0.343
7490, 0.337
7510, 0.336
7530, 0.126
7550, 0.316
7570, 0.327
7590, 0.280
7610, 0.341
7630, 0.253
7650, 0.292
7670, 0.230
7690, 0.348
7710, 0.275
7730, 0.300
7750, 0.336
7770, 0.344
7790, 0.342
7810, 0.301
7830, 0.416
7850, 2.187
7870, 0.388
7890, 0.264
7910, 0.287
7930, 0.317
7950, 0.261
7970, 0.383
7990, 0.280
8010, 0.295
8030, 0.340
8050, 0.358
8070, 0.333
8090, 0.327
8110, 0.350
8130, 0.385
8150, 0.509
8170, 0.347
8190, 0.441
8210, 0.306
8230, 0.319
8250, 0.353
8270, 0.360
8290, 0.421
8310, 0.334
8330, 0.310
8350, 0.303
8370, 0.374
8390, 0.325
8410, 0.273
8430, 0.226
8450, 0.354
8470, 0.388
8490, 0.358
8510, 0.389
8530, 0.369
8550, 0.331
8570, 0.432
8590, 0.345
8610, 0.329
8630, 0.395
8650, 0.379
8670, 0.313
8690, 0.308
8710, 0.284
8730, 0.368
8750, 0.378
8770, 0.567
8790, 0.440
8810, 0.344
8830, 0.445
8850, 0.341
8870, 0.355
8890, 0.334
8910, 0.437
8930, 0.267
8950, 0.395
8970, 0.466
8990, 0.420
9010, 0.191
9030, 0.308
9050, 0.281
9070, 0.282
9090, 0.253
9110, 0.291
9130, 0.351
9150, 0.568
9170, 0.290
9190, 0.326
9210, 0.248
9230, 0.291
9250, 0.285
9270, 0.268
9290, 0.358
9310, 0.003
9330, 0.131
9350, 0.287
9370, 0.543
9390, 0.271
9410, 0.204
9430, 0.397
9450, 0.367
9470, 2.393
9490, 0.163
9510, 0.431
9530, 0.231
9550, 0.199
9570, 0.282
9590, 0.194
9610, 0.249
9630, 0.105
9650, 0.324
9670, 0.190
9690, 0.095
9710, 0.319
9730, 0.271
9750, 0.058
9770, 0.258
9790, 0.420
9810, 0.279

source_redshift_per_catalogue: 1.106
